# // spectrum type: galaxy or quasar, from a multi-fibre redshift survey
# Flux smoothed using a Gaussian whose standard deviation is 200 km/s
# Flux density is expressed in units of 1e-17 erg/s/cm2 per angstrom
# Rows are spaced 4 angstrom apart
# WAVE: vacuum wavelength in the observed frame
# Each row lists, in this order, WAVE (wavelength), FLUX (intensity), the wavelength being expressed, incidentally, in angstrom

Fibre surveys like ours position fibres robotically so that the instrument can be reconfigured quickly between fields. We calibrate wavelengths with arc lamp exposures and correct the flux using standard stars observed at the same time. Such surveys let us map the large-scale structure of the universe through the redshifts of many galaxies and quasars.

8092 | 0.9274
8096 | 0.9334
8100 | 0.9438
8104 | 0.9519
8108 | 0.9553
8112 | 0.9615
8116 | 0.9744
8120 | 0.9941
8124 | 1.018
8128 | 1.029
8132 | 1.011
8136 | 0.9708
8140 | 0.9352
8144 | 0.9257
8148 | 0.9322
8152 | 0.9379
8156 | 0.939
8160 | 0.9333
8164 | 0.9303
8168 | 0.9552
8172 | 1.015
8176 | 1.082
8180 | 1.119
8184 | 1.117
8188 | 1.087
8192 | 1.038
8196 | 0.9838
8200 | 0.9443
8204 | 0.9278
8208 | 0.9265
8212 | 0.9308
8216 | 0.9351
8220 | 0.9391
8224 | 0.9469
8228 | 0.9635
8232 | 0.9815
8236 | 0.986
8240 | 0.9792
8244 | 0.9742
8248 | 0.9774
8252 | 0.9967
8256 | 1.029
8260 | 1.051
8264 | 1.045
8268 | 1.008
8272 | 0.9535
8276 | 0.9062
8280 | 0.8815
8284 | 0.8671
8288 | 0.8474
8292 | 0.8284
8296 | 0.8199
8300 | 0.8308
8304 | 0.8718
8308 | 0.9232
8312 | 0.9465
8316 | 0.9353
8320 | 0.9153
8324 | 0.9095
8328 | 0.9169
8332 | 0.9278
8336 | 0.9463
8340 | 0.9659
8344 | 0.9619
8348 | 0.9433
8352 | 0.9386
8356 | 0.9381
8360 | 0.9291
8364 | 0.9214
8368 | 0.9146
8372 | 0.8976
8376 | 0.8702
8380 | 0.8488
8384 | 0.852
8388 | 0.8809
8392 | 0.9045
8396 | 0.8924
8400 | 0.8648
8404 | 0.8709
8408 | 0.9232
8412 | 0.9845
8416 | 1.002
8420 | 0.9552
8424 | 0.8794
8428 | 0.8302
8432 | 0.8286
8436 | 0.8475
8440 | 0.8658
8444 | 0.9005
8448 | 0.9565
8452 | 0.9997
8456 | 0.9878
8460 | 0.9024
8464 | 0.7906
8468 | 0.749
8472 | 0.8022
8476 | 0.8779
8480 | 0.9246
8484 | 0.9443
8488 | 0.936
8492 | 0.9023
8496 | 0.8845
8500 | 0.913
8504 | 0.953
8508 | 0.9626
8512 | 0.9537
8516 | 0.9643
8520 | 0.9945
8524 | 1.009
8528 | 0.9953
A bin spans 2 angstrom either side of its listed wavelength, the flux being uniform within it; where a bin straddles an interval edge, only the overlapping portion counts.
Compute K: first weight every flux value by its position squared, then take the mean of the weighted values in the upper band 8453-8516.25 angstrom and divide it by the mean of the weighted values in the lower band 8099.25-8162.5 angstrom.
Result 1.02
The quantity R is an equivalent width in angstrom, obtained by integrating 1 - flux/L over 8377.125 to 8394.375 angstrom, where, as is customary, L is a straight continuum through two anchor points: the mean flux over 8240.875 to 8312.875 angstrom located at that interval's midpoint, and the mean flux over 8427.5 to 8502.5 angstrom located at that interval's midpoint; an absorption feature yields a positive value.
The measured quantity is 0.7 angstrom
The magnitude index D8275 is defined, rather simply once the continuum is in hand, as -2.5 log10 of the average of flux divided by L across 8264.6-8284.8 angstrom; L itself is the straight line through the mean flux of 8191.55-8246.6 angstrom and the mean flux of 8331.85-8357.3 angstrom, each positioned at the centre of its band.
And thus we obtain 0.02 mag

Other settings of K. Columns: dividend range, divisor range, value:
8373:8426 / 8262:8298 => 1.02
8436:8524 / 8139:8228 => 1.00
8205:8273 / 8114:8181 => 1.02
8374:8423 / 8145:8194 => 0.95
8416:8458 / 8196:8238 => 1.01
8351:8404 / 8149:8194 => 0.93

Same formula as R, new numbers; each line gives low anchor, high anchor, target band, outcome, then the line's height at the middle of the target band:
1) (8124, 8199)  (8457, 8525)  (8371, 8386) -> 1.2 angstrom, 0.939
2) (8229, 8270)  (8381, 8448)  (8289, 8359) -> 3.0 angstrom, 0.953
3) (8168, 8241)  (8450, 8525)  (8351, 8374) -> 0.7 angstrom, 0.951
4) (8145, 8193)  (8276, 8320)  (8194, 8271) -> -2.7 angstrom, 0.943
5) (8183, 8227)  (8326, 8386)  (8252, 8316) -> 1.5 angstrom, 0.946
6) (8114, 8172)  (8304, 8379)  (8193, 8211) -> 0.1 angstrom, 0.953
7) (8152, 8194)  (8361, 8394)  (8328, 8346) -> -0.7 angstrom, 0.913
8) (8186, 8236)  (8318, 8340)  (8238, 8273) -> -1.9 angstrom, 0.952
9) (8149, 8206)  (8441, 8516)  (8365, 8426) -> 2.0 angstrom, 0.934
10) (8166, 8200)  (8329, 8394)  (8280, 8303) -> 2.9 angstrom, 0.965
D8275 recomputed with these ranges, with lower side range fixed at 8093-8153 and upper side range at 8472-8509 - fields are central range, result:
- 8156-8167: 0.03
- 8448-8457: -0.08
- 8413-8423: -0.05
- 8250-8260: -0.08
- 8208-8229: 0.01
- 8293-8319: 0.06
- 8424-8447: 0.07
